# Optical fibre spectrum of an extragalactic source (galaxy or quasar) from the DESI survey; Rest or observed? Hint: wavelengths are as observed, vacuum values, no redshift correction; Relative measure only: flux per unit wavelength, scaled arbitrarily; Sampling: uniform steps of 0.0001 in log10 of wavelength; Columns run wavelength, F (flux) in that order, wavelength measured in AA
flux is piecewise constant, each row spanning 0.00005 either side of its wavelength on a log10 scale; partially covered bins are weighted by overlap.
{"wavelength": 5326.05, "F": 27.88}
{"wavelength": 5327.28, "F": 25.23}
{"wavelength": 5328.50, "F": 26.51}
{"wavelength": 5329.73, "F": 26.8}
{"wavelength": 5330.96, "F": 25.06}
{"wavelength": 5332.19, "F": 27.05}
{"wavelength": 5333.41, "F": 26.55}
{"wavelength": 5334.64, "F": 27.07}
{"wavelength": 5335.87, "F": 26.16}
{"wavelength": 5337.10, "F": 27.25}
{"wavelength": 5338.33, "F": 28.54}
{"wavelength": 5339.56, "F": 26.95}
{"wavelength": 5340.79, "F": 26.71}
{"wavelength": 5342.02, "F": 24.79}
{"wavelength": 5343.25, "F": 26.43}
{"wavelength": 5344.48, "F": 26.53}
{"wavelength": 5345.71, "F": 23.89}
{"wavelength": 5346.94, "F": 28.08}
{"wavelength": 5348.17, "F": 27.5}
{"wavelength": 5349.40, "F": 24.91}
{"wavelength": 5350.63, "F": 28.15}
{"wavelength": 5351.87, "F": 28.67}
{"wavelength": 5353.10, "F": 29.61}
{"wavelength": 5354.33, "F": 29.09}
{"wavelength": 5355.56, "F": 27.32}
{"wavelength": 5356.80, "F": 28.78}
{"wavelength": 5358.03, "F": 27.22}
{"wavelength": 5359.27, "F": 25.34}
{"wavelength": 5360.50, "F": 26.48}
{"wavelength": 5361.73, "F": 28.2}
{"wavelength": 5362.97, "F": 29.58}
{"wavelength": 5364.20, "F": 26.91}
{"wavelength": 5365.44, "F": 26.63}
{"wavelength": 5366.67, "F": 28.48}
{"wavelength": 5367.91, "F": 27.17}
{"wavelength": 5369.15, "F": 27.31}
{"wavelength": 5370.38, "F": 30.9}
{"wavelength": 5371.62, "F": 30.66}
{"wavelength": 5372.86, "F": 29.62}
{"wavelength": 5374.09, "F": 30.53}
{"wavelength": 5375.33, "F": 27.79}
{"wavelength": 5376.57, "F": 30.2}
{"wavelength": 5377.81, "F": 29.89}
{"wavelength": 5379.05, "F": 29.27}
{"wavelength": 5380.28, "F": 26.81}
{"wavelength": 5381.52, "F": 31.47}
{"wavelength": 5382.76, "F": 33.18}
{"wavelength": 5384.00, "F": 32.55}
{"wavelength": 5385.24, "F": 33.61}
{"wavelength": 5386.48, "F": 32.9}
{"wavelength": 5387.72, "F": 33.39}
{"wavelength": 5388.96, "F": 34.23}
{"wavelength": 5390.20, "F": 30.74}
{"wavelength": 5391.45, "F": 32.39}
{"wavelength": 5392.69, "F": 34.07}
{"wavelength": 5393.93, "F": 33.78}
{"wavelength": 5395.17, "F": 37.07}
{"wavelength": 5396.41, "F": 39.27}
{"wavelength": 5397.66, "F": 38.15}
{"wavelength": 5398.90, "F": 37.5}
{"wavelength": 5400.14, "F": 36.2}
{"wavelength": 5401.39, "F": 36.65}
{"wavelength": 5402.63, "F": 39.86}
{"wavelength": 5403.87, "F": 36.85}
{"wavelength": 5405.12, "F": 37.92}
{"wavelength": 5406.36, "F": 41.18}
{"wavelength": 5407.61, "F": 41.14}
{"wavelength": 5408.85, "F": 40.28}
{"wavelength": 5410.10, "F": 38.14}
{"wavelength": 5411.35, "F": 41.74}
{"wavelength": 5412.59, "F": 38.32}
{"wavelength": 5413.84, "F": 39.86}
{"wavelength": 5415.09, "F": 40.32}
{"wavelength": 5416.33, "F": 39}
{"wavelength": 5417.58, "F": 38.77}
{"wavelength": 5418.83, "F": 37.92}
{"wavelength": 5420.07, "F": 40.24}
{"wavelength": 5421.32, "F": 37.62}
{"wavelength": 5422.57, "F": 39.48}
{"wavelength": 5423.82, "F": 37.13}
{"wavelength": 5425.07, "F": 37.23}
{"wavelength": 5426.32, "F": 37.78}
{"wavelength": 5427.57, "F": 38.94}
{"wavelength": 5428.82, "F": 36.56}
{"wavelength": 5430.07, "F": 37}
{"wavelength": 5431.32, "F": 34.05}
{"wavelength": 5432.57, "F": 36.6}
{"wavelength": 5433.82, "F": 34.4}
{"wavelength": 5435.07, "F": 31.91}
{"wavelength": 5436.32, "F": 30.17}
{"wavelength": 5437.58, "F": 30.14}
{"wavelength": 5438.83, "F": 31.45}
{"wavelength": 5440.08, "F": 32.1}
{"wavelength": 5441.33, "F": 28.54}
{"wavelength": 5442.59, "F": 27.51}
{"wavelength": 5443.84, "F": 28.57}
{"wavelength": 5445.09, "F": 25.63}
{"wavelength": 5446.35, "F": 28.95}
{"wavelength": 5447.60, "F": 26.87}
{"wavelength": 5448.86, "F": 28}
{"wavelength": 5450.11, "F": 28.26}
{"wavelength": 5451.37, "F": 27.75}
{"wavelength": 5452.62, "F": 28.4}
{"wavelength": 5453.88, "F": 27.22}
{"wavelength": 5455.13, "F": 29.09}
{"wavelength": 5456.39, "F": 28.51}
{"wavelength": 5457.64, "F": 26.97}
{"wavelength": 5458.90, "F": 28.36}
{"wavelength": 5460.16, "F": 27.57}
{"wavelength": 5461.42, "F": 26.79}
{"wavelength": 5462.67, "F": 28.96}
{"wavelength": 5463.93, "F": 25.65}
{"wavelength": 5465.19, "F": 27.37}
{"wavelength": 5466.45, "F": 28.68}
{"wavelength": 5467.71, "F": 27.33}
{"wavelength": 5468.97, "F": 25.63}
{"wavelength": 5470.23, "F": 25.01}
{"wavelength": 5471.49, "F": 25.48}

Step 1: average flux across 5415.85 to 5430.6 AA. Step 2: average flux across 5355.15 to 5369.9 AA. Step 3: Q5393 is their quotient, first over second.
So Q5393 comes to 1.39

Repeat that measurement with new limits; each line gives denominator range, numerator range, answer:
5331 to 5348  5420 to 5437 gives 1.36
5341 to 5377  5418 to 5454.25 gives 1.18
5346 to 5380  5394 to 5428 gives 1.37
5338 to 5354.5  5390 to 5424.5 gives 1.40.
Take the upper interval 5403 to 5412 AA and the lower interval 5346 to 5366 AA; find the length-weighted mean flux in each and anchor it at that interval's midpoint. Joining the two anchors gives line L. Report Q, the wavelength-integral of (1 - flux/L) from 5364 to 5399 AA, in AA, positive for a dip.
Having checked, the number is 2.1 AA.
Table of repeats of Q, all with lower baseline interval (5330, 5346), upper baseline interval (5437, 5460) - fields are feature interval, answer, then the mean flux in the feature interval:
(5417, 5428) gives -4.07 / 38.3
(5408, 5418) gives -4.25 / 39.6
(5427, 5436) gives -2.34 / 35.5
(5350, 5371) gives -0.89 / 28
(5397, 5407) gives -3.78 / 38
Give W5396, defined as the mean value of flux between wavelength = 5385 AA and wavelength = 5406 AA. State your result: 35.7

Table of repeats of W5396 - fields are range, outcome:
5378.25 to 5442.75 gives 35.7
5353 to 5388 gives 29.3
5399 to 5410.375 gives 38.7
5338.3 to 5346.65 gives 26.2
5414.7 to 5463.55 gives 32.2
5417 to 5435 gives 37.2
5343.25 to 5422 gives 32.6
